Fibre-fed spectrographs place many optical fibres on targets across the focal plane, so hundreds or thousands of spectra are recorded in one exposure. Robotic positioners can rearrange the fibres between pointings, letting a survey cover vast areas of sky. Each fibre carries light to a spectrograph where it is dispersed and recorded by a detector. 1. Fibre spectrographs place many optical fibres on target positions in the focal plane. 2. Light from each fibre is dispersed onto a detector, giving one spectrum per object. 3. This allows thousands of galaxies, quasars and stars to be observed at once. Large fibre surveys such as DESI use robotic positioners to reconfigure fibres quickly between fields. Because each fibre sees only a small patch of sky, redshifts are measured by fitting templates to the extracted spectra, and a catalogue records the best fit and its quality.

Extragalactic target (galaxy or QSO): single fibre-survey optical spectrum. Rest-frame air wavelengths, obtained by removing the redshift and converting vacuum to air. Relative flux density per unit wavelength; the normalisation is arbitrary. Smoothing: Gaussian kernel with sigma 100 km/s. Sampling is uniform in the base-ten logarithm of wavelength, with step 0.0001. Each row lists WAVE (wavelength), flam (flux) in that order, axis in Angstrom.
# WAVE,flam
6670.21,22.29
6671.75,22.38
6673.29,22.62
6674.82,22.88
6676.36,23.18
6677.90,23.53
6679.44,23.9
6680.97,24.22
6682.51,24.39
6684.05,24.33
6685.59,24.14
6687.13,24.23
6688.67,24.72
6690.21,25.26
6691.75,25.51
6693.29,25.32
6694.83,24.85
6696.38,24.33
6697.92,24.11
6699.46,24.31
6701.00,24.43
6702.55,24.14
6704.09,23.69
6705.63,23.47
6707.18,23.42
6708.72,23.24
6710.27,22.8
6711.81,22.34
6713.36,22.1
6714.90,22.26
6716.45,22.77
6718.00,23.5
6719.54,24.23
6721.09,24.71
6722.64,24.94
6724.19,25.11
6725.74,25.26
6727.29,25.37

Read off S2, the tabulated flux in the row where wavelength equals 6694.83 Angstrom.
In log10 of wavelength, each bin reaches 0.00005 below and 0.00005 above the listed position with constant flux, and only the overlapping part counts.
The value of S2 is 24.85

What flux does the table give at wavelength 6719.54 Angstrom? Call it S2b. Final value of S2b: 24.23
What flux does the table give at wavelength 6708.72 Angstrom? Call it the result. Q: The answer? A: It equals 23.24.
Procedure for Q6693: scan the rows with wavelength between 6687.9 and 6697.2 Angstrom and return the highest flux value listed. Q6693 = 25.51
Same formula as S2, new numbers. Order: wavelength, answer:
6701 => 24.43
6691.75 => 25.51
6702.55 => 24.14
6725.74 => 25.26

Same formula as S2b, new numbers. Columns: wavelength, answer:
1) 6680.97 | 24.22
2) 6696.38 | 24.33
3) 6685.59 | 24.14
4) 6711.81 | 22.34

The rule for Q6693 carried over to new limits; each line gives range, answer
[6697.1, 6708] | 24.43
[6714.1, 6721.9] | 24.71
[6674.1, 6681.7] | 24.22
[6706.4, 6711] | 23.42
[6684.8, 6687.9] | 24.23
